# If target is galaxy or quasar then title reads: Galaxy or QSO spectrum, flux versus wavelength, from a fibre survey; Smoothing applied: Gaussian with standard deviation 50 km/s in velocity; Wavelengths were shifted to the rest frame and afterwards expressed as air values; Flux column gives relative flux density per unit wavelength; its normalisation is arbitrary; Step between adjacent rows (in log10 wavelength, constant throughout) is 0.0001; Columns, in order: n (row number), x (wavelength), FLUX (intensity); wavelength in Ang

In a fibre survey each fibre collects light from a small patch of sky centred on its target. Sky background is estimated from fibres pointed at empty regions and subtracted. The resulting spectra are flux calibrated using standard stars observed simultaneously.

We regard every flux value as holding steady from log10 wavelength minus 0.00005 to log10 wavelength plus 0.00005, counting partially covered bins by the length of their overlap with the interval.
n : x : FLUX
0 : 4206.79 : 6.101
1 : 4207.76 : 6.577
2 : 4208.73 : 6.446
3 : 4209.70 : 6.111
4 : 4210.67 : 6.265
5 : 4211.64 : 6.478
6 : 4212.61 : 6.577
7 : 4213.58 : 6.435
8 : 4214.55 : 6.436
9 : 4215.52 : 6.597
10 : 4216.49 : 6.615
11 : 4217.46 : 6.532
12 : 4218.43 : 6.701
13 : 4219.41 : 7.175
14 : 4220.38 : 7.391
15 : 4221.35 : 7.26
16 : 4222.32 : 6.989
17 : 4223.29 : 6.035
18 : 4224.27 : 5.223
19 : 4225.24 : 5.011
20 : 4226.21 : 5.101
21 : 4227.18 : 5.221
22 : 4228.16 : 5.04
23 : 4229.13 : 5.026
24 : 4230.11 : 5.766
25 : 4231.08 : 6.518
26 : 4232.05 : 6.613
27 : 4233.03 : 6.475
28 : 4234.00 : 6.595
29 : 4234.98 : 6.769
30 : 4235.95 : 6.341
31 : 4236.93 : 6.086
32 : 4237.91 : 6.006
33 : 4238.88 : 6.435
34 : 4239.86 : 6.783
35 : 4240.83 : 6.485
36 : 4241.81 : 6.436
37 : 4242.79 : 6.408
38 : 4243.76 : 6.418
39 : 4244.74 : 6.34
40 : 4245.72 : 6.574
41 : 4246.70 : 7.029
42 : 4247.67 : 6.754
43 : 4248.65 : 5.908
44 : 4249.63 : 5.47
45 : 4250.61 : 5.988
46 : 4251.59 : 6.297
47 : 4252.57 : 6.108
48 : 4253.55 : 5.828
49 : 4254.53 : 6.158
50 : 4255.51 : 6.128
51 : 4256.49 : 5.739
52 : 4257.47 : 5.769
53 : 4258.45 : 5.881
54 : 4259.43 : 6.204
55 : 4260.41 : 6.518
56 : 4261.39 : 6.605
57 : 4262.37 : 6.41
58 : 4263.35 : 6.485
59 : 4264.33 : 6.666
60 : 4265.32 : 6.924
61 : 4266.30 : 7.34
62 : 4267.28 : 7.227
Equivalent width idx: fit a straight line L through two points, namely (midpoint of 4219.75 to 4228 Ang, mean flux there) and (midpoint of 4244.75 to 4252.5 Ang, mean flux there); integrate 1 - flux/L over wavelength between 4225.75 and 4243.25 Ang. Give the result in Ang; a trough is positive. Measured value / 0.0 Ang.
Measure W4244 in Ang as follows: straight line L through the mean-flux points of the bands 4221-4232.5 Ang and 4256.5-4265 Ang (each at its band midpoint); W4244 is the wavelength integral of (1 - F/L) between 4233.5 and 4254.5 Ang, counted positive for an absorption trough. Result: -1.0 Ang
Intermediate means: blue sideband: 5.8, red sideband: 6.3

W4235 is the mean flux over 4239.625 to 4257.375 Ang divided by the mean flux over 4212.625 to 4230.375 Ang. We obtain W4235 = 1.0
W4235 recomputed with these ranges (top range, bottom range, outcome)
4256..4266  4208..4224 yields 0.96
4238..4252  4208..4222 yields 0.96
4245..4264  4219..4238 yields 1.01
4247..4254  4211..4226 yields 0.94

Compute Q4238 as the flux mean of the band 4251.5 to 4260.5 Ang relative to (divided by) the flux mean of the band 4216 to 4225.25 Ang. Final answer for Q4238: 0.92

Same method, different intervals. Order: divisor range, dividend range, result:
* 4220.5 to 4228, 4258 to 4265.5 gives 1.10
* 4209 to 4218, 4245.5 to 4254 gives 0.96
